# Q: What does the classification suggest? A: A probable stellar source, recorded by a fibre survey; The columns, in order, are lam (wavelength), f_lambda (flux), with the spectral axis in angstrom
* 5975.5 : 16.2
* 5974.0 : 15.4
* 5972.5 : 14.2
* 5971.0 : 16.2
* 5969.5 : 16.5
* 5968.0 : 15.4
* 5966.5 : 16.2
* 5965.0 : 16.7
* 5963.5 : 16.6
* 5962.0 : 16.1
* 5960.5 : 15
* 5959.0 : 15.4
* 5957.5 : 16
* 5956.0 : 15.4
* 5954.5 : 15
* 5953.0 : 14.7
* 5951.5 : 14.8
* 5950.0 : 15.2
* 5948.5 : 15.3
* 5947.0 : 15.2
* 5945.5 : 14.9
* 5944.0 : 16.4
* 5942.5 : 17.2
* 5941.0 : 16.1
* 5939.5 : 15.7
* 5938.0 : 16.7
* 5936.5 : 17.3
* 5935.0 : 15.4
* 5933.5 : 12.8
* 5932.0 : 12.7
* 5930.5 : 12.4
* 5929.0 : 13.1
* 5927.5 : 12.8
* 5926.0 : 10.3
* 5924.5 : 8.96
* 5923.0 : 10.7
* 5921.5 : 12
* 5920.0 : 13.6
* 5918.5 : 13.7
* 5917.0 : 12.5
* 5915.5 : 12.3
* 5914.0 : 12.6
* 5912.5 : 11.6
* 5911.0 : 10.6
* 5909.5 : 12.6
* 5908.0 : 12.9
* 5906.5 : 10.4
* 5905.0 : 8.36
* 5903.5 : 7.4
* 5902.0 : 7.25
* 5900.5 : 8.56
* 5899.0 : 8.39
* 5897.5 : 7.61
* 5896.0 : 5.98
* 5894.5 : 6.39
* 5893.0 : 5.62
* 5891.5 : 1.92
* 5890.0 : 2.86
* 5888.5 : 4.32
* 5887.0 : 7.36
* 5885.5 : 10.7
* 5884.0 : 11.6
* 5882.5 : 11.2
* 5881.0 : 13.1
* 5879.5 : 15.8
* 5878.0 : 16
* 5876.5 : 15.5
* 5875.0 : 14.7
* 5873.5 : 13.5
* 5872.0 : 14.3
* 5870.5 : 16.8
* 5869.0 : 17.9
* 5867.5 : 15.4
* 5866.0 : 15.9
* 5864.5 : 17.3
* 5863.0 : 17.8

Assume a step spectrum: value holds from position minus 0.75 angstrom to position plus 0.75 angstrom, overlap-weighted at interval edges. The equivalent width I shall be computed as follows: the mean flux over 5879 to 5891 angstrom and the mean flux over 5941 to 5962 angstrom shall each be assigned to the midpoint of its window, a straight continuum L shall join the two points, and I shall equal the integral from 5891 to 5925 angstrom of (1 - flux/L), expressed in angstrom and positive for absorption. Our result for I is 5.6 angstrom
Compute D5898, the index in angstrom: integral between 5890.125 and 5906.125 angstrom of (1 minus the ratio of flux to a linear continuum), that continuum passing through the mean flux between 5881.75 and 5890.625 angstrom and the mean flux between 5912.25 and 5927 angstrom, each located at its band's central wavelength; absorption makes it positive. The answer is 4.8 angstrom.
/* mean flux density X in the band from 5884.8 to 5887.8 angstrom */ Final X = 8.92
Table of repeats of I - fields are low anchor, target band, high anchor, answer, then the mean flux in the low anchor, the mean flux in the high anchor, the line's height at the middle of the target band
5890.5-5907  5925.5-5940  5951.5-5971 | -2.67 angstrom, 6.97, 15.7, 11.7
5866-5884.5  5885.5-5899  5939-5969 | 8.32 angstrom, 14.7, 15.7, 14.9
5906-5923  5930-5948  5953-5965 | -1.47 angstrom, 12.2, 15.7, 14.1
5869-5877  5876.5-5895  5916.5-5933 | 6.83 angstrom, 15.2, 12.1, 14.4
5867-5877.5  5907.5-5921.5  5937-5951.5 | 2.88 angstrom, 15.5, 15.8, 15.7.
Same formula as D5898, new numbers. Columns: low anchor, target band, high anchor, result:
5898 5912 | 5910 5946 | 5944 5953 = -2.5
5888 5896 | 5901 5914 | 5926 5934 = -4.2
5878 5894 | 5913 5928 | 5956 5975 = -0.2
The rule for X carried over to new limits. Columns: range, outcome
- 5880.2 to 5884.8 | 12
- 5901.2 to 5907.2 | 8.34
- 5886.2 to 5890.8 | 4.88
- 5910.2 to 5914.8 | 11.6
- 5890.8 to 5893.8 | 3.84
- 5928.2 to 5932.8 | 12.7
